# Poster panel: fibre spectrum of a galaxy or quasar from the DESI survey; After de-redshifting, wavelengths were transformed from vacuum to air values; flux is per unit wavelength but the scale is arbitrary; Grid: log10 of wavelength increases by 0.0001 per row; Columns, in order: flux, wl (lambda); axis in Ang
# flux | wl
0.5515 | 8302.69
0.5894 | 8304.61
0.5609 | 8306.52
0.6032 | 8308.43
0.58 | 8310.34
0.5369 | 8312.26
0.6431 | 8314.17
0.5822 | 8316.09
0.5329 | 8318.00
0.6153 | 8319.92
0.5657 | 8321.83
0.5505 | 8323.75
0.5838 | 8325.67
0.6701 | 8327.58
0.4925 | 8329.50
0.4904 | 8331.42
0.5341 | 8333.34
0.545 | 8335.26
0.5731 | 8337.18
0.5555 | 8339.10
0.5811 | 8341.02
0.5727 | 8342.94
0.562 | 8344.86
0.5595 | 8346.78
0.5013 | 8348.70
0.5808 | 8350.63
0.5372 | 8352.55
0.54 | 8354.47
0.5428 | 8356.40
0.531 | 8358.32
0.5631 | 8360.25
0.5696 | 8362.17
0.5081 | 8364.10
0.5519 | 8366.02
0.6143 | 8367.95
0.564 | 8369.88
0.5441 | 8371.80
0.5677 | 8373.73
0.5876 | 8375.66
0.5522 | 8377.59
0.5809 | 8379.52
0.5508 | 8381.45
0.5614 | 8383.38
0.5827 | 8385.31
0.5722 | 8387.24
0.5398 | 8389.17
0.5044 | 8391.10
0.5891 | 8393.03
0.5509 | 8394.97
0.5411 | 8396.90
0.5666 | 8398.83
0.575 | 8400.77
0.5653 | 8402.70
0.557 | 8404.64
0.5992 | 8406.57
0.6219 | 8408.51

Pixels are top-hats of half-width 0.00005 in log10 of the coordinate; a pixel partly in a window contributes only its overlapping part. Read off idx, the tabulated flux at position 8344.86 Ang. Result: 0.562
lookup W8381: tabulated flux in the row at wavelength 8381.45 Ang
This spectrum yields 0.5508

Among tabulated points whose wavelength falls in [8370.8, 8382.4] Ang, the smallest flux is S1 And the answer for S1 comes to 0.5441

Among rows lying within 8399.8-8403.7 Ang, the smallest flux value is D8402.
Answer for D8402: 0.5653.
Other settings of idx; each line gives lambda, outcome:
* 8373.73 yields 0.5677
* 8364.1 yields 0.5081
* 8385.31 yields 0.5827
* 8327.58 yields 0.6701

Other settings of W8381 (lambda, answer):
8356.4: 0.5428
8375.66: 0.5876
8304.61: 0.5894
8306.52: 0.5609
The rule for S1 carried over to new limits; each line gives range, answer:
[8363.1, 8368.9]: 0.5081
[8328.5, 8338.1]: 0.4904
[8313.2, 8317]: 0.5822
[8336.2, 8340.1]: 0.5555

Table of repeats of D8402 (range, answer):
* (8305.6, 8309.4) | 0.5609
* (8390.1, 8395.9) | 0.5044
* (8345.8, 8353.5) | 0.5013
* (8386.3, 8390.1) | 0.5398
